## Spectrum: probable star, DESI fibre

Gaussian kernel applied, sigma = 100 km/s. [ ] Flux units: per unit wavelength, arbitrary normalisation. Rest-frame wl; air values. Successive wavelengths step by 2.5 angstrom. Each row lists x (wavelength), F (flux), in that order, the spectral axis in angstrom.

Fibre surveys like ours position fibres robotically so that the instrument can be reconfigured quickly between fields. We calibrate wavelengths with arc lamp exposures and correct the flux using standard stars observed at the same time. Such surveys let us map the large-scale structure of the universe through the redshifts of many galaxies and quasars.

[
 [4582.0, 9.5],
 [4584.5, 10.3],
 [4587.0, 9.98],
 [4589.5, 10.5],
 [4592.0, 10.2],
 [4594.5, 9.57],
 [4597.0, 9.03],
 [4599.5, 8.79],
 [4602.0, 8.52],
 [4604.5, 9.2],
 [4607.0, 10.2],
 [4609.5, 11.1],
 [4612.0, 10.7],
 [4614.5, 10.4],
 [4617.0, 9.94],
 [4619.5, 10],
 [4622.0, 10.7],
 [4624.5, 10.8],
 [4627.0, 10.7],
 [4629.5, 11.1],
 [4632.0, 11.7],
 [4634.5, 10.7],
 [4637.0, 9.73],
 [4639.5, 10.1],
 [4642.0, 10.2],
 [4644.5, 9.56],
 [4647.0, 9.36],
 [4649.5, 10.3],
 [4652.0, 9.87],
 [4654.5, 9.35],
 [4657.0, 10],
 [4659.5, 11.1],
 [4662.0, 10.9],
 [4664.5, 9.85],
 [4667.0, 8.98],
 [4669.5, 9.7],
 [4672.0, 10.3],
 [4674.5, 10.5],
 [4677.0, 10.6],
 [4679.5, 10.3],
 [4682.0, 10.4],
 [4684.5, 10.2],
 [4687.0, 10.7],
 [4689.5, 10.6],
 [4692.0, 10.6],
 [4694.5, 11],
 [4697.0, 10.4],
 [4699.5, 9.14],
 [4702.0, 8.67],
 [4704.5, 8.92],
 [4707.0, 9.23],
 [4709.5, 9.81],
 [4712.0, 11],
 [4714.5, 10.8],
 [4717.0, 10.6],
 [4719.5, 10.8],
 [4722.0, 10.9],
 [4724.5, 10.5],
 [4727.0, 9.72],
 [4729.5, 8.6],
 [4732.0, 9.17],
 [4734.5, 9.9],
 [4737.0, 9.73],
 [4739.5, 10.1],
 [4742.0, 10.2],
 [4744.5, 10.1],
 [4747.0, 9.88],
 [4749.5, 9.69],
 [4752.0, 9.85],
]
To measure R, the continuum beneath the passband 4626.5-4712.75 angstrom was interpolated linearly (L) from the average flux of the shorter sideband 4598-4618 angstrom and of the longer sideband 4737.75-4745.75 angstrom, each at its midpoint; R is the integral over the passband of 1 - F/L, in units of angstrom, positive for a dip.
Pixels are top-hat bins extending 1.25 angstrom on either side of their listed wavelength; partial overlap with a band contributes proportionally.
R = -1.6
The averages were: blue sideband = 9.84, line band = 10.1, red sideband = 10.1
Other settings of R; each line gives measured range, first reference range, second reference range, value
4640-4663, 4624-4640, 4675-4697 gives 1.27 angstrom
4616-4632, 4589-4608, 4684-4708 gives -1.77 angstrom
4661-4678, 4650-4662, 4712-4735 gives 0.13 angstrom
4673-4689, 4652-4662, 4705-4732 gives -0.45 angstrom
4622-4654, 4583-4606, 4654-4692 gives -1.24 angstrom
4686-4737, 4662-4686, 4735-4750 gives 0.00 angstrom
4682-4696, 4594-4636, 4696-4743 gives -0.86 angstrom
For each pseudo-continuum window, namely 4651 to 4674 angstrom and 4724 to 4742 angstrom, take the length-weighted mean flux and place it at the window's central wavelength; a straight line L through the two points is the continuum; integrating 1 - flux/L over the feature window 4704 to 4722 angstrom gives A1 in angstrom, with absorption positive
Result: -0.9 angstrom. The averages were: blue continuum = 10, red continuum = 9.68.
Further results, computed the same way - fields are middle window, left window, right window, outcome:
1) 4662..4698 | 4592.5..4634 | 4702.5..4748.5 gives -0.9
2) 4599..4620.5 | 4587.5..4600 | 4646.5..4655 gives -0.4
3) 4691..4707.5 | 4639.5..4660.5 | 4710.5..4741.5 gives 0.6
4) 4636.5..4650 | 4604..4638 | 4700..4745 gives 0.7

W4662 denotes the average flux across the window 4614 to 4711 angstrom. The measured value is 10.2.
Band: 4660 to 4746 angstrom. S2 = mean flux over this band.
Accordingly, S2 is 10.1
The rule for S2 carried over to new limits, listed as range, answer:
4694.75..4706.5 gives 9.43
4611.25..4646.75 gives 10.4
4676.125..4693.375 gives 10.5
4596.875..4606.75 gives 9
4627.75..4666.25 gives 10.2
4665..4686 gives 10.1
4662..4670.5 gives 9.71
